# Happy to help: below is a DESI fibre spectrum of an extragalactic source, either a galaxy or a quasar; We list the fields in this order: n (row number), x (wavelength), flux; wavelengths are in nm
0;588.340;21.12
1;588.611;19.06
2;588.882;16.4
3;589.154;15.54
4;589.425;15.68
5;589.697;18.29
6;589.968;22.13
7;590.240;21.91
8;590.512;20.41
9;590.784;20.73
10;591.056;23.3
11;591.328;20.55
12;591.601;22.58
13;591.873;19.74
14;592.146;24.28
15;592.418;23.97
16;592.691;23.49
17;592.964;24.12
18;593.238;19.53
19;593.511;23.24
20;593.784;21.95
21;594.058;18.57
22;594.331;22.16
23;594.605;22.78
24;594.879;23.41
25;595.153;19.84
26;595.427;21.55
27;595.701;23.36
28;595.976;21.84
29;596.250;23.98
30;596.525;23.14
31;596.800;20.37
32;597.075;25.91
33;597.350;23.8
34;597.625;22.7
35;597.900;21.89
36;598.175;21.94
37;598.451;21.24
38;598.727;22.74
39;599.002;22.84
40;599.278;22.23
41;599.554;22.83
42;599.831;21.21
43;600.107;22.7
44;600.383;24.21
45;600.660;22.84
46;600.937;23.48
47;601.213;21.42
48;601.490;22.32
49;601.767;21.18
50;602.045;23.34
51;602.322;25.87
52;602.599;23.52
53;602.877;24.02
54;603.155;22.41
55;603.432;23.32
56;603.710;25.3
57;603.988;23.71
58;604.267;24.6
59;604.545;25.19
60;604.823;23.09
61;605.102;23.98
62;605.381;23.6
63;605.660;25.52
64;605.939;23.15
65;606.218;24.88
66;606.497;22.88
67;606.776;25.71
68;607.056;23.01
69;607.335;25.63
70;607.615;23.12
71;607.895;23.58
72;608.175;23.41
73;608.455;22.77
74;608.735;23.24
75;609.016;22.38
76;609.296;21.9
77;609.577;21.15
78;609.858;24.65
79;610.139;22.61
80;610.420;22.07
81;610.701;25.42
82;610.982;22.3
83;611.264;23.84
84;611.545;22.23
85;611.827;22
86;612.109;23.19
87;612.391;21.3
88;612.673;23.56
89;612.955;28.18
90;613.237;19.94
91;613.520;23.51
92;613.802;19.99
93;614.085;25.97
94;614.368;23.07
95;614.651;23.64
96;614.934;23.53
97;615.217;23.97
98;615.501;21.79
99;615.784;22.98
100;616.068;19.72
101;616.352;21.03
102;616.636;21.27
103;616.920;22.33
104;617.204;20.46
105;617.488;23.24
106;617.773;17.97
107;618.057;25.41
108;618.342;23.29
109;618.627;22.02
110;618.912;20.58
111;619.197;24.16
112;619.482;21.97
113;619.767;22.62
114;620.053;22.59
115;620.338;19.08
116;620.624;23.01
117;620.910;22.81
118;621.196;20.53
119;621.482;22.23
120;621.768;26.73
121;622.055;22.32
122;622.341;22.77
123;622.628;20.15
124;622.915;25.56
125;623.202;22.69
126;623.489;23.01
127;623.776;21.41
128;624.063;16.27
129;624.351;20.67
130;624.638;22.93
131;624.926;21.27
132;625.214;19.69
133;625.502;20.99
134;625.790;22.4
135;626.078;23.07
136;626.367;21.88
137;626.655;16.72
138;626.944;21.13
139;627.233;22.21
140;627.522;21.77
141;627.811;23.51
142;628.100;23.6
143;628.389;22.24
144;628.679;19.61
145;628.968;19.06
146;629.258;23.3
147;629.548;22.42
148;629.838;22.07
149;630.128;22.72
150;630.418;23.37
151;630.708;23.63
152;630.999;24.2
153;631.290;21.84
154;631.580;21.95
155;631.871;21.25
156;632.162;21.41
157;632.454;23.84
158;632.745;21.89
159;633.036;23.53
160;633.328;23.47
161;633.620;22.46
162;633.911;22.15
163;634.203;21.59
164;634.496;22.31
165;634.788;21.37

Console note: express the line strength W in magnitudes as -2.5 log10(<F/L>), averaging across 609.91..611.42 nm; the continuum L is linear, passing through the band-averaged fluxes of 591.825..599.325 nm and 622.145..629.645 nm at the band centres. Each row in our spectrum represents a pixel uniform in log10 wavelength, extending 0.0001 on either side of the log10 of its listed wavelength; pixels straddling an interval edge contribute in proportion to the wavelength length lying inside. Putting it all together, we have -0.06 mag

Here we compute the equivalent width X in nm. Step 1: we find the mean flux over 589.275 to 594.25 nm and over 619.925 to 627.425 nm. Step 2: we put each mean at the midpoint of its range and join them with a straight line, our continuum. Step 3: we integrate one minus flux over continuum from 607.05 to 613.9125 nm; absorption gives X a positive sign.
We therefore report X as -0.46 nm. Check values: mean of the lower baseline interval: 21.4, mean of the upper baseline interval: 21.7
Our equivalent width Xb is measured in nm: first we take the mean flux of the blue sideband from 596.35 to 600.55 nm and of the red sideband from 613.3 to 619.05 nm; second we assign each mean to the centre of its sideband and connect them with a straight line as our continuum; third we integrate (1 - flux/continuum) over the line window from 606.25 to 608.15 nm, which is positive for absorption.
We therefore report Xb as -0.131 nm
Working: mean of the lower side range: 22.7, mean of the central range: 24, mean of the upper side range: 22.3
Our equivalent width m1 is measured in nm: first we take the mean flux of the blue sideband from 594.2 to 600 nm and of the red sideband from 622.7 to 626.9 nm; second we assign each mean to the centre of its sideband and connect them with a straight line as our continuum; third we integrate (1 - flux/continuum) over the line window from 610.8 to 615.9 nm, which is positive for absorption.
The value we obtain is -0.30 nm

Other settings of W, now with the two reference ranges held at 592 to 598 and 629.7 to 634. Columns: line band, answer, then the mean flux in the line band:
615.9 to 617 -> 0.08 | 21.1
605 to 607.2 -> -0.07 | 24.1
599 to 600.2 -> 0.01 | 22.3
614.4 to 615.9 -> -0.03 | 23.2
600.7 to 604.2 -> -0.04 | 23.3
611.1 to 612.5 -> 0.00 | 22.5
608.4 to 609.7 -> 0.02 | 22.3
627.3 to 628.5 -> -0.01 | 22.8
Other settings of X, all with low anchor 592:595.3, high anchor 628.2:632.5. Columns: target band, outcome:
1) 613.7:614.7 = -0.05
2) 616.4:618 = 0.07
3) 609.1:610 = -0.01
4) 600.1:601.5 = -0.04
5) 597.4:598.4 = 0.00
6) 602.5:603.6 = -0.06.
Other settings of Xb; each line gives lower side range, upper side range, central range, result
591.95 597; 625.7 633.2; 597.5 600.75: -0.02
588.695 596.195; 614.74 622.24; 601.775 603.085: -0.13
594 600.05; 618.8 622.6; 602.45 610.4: -0.46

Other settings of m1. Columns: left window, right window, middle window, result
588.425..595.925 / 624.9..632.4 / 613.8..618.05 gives -0.129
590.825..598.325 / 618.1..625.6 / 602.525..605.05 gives -0.191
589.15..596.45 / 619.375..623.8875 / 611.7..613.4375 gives -0.067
